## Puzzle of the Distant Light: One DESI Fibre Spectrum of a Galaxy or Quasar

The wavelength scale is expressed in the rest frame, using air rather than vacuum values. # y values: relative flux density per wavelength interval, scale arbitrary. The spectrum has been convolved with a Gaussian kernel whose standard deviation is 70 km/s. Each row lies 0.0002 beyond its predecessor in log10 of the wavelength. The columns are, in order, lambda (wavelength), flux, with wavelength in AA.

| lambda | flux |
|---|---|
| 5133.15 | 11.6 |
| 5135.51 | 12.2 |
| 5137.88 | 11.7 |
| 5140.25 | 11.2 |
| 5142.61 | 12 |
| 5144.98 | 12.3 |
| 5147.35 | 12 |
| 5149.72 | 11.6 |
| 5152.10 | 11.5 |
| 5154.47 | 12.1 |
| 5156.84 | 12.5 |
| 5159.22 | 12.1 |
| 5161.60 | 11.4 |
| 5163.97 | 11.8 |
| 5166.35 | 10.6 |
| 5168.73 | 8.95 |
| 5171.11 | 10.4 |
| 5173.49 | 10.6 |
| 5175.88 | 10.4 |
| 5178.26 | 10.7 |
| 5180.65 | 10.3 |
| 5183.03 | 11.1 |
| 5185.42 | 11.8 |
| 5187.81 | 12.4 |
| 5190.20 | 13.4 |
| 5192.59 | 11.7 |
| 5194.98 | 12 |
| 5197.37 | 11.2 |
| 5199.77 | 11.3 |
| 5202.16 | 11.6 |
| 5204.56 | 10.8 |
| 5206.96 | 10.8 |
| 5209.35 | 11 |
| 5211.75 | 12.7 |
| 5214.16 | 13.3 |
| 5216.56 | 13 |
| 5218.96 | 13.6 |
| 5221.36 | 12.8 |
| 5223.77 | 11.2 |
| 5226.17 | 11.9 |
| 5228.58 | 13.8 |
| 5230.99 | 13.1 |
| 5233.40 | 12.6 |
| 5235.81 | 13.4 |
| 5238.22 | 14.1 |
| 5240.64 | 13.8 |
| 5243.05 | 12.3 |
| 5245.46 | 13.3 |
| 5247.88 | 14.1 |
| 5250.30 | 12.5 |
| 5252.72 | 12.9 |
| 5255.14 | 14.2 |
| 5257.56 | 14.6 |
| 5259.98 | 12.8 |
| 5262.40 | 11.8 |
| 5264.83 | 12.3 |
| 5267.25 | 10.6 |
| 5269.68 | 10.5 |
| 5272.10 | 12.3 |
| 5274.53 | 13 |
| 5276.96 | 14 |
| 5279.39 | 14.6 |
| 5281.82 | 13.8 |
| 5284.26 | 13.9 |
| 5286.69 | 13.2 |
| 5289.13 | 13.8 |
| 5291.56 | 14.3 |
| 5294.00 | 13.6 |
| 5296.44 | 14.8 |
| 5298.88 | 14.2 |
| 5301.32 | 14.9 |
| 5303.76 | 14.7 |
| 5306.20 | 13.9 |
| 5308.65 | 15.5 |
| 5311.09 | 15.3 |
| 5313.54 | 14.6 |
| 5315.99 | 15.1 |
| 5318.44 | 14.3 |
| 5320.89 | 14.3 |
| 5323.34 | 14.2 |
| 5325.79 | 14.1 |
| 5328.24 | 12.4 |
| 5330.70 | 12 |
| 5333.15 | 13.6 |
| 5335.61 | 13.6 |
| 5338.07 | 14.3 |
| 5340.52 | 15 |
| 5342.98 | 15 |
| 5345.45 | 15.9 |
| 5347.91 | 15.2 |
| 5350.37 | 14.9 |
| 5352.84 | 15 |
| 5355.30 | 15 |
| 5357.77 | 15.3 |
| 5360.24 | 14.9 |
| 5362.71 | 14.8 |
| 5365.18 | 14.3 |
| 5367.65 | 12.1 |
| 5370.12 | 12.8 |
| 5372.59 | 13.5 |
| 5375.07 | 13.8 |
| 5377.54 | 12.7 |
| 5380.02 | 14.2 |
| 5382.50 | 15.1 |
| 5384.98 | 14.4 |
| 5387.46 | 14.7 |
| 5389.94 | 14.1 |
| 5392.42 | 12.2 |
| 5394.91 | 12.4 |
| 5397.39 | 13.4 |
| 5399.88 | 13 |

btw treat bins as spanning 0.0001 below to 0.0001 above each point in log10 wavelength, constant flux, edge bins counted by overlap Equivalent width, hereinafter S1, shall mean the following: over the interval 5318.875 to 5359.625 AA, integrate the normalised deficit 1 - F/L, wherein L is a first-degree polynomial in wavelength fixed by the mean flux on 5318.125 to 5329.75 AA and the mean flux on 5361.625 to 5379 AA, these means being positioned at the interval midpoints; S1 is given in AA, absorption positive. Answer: -2.1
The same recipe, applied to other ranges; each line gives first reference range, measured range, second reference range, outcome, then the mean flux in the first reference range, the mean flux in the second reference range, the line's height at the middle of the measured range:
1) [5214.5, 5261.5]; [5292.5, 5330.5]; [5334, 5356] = 0.0 AA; 13.2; 14.9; 14.3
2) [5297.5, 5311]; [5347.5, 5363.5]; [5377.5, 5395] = -0.9 AA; 14.7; 13.9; 14.2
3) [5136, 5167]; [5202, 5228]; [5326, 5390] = 0.8 AA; 11.8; 14.2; 12.5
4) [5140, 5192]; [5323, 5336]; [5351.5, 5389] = 0.4 AA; 11.4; 14.2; 13.6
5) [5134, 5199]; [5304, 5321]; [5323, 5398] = -1.7 AA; 11.5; 14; 13.4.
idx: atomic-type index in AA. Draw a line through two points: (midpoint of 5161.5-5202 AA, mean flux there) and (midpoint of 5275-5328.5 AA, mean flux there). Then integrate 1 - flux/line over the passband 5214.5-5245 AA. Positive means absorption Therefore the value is -1.4 AA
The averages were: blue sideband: 11.2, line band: 13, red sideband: 14.3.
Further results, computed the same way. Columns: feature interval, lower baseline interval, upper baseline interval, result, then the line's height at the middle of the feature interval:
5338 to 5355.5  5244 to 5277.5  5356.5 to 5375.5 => -1.74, 13.7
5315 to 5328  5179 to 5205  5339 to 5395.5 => -0.65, 13.6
